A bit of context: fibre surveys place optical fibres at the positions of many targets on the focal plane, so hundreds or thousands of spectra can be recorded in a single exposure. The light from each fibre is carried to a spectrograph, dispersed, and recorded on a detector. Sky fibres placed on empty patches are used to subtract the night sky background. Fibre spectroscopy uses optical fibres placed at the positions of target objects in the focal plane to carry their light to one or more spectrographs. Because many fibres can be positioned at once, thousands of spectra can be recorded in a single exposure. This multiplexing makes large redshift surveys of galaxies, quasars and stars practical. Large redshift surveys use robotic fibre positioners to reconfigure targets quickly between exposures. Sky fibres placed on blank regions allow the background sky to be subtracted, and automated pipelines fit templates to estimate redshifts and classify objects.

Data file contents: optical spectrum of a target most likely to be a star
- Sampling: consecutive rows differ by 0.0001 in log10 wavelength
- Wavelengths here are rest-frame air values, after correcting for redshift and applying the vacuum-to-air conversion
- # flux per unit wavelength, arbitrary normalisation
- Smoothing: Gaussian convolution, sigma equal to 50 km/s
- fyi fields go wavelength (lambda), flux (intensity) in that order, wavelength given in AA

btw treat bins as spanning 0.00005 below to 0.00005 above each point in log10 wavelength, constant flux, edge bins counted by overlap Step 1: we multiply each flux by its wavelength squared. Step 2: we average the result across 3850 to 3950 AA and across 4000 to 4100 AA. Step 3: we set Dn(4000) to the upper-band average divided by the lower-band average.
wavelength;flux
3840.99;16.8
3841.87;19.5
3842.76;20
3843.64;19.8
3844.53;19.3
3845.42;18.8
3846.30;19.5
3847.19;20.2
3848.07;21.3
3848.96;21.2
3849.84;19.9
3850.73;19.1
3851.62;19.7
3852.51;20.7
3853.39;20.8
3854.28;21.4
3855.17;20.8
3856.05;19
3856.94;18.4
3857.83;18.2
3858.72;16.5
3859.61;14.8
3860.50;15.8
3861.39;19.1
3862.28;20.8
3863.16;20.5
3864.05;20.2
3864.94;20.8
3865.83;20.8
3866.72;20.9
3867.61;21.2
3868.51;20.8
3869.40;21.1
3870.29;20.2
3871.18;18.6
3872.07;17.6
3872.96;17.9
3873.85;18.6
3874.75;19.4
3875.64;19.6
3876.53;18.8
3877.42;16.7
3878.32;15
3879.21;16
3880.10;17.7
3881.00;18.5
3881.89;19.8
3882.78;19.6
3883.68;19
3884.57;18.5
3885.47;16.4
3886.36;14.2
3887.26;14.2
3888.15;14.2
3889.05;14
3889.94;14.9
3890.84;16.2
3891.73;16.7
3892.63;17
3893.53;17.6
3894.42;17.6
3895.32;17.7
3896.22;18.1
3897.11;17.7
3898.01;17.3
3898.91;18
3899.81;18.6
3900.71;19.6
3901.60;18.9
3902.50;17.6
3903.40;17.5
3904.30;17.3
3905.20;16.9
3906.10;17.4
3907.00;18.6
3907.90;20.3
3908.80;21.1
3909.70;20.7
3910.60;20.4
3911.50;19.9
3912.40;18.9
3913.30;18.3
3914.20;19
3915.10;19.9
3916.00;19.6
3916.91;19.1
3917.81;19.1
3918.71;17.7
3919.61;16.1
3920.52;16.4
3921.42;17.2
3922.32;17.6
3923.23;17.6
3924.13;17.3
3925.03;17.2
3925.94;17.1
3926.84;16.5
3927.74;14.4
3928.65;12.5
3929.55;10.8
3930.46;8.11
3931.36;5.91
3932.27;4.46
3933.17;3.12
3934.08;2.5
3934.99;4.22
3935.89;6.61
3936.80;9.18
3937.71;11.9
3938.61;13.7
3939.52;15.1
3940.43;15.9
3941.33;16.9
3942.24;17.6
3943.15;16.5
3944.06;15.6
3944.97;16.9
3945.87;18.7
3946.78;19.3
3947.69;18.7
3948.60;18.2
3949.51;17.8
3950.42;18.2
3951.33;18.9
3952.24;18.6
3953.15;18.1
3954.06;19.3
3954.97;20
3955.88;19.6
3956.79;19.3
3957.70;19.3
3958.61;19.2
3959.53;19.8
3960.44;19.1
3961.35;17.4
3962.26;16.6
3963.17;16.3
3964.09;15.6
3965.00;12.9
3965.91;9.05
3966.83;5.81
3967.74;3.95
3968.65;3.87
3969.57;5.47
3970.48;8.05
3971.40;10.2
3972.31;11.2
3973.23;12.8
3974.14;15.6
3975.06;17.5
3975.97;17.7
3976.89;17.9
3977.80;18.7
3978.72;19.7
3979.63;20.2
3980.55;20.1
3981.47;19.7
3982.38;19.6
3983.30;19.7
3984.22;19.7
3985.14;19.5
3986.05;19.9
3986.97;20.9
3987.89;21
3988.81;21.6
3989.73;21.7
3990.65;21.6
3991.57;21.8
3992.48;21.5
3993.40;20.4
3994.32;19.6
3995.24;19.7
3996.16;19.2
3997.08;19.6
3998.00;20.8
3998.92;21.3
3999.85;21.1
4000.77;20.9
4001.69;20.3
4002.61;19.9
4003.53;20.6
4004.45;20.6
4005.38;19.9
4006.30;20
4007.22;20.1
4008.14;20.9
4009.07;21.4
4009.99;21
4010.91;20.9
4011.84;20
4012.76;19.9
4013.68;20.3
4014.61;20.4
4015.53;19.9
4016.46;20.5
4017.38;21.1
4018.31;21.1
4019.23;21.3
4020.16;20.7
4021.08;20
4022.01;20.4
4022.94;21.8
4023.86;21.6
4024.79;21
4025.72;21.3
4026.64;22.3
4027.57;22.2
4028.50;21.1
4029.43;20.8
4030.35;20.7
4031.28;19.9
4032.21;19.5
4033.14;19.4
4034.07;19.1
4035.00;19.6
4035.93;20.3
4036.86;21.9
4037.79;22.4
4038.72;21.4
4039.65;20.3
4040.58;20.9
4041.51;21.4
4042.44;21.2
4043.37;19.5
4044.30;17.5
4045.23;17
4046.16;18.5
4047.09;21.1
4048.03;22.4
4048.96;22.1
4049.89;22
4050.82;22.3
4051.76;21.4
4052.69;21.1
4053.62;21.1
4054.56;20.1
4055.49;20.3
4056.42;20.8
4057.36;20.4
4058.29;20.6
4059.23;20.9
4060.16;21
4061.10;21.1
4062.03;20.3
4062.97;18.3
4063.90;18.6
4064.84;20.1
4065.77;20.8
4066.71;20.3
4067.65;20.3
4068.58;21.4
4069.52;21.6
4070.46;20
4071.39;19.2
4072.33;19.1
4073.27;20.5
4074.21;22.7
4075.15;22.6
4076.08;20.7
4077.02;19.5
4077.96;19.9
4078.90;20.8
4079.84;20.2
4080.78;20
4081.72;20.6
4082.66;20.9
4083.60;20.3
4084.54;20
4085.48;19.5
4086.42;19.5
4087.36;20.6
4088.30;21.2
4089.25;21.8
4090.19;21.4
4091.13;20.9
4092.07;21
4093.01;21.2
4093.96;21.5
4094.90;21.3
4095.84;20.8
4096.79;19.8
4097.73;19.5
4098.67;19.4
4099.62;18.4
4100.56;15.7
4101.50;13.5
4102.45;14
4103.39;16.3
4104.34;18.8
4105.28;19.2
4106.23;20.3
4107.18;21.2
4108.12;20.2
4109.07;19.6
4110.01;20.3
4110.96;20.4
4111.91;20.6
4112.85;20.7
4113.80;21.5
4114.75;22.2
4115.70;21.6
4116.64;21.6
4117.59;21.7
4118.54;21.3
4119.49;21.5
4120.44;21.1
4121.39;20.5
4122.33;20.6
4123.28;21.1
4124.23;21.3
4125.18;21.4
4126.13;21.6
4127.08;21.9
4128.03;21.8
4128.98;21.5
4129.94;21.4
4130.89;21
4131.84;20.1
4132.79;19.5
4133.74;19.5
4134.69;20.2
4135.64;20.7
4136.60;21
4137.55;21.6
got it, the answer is 1.3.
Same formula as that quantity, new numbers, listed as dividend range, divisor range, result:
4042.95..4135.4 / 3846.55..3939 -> 1.31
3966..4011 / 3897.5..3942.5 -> 1.20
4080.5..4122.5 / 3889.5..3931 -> 1.27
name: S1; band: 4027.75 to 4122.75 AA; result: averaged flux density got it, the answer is 20.3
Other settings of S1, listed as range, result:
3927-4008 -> 16.3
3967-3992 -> 16.5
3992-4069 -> 20.6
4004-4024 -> 20.6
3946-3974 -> 15.1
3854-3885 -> 18.9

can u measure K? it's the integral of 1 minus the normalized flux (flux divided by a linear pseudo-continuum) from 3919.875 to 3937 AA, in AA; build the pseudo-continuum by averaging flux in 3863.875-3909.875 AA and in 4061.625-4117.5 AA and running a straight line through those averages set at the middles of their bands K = 6.39 AA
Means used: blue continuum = 18.1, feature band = 11.6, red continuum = 20.1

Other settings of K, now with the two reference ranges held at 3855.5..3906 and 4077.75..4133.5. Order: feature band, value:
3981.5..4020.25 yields -2.6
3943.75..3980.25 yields 5.9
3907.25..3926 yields -0.3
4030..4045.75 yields -0.4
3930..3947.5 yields 6.4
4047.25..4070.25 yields -1.1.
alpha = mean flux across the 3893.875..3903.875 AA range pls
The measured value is 18.1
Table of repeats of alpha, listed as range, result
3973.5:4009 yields 20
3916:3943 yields 13.3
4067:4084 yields 20.6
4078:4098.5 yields 20.6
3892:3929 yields 18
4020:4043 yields 20.8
